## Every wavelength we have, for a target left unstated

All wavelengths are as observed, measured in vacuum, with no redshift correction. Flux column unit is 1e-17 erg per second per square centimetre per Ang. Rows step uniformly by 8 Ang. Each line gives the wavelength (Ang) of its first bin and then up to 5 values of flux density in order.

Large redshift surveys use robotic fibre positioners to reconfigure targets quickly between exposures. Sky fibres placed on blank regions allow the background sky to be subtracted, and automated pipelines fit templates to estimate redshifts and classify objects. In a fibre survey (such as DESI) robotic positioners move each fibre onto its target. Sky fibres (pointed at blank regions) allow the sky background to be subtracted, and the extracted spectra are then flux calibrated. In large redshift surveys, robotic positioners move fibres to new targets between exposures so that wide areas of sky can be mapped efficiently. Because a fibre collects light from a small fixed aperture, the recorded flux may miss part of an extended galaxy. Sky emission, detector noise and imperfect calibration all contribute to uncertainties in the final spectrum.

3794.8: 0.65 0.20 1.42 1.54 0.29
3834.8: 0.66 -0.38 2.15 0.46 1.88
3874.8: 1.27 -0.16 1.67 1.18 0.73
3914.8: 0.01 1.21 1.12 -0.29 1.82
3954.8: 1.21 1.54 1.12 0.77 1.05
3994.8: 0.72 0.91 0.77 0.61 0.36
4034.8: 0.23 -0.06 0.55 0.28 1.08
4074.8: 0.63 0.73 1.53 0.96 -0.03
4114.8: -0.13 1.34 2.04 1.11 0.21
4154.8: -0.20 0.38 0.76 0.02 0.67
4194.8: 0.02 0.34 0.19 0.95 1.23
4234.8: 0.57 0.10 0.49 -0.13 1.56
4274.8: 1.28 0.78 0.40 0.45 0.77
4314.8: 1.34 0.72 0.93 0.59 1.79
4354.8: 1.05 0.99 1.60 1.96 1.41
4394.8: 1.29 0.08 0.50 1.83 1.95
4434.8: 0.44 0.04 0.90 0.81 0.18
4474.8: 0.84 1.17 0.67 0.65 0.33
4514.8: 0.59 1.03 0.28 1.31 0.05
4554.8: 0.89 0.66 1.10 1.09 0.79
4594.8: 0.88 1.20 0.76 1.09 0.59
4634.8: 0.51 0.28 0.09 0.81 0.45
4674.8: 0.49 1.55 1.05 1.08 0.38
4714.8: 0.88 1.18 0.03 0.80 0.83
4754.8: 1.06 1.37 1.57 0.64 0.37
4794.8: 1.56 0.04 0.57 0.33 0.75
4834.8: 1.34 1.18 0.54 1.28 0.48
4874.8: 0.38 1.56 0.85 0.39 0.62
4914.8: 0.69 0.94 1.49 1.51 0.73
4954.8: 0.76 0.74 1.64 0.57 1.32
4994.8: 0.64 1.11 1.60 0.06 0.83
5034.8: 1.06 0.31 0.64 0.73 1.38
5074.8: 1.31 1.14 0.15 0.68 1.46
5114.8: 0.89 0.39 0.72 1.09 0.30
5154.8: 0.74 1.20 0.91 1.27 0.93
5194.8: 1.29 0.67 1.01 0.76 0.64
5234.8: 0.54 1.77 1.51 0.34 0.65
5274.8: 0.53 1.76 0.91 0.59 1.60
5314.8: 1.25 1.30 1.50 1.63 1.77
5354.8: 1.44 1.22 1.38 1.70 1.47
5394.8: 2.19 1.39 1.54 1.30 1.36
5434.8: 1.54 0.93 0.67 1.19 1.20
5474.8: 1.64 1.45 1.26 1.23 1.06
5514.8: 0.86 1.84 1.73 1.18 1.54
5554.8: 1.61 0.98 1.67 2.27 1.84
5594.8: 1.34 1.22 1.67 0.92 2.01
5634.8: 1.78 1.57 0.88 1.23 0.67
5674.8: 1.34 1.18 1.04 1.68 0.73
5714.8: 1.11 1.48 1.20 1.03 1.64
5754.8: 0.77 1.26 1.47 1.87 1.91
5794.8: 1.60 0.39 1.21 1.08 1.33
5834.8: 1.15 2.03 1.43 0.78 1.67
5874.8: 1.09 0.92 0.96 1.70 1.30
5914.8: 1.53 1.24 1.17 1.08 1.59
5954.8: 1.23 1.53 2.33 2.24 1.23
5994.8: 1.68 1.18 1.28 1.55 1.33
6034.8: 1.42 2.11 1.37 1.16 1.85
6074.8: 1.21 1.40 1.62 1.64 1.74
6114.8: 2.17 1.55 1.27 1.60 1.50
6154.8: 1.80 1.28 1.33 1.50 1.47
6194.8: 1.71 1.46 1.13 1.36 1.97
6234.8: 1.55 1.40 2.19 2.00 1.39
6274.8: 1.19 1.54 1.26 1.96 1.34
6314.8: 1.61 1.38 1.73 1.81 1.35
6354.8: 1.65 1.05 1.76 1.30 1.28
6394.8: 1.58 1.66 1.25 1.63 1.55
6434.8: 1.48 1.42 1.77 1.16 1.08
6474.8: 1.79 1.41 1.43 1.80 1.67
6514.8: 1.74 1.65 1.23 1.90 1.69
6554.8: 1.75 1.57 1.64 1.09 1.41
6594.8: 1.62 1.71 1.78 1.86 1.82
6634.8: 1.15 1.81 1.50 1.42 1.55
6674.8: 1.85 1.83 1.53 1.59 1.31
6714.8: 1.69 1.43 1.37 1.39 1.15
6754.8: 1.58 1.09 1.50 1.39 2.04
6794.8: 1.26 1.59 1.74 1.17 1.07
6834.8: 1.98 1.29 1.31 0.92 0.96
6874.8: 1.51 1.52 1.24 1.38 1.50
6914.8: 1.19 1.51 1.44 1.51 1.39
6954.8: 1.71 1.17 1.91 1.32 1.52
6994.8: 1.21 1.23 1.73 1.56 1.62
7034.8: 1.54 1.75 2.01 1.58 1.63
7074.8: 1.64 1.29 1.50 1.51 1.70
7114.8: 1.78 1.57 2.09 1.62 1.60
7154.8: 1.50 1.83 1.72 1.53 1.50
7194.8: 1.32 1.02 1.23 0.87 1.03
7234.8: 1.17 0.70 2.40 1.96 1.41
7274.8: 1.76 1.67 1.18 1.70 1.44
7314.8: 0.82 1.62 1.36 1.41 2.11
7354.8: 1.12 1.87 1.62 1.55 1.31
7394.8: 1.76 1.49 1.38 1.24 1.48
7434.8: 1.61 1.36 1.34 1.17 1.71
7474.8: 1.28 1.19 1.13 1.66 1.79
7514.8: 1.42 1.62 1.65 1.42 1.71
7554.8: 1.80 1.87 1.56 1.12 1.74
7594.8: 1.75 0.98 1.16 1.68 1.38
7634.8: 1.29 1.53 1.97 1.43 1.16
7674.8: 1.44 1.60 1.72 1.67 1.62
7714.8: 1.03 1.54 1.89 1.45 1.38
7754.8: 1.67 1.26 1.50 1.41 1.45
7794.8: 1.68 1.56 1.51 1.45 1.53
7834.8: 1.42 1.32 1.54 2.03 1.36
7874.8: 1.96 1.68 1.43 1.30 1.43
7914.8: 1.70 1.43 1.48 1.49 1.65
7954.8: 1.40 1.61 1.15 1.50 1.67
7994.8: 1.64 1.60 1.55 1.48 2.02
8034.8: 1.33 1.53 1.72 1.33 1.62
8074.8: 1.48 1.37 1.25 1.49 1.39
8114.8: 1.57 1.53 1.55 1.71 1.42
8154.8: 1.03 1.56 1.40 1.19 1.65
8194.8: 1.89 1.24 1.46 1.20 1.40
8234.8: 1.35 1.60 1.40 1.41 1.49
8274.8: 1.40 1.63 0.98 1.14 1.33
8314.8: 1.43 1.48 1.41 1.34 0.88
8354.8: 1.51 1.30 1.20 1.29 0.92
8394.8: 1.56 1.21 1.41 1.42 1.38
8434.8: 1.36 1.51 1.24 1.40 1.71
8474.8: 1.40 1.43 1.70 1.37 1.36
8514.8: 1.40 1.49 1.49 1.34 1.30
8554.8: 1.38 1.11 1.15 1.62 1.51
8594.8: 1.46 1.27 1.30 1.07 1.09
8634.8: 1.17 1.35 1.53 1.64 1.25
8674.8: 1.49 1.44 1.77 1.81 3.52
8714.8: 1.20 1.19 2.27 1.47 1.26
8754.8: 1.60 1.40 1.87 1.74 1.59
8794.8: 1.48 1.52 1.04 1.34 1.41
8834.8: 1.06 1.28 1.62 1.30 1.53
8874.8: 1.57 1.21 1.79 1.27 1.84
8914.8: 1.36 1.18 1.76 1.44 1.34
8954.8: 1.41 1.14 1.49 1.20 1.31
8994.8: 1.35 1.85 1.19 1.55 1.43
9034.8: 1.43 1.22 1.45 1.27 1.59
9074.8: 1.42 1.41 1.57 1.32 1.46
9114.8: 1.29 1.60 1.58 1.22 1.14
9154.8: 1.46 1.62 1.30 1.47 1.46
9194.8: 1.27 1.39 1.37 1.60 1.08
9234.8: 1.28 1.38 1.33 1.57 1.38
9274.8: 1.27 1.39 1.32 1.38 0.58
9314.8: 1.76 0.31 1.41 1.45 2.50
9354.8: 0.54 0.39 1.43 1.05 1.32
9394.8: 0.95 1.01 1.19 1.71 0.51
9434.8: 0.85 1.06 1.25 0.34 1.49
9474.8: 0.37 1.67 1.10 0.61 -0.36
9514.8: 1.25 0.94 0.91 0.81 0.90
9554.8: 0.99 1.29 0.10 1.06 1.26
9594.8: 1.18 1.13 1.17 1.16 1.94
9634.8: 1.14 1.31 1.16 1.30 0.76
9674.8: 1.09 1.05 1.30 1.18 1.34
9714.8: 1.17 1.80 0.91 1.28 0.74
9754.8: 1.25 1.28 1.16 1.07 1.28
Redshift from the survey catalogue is 0.33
